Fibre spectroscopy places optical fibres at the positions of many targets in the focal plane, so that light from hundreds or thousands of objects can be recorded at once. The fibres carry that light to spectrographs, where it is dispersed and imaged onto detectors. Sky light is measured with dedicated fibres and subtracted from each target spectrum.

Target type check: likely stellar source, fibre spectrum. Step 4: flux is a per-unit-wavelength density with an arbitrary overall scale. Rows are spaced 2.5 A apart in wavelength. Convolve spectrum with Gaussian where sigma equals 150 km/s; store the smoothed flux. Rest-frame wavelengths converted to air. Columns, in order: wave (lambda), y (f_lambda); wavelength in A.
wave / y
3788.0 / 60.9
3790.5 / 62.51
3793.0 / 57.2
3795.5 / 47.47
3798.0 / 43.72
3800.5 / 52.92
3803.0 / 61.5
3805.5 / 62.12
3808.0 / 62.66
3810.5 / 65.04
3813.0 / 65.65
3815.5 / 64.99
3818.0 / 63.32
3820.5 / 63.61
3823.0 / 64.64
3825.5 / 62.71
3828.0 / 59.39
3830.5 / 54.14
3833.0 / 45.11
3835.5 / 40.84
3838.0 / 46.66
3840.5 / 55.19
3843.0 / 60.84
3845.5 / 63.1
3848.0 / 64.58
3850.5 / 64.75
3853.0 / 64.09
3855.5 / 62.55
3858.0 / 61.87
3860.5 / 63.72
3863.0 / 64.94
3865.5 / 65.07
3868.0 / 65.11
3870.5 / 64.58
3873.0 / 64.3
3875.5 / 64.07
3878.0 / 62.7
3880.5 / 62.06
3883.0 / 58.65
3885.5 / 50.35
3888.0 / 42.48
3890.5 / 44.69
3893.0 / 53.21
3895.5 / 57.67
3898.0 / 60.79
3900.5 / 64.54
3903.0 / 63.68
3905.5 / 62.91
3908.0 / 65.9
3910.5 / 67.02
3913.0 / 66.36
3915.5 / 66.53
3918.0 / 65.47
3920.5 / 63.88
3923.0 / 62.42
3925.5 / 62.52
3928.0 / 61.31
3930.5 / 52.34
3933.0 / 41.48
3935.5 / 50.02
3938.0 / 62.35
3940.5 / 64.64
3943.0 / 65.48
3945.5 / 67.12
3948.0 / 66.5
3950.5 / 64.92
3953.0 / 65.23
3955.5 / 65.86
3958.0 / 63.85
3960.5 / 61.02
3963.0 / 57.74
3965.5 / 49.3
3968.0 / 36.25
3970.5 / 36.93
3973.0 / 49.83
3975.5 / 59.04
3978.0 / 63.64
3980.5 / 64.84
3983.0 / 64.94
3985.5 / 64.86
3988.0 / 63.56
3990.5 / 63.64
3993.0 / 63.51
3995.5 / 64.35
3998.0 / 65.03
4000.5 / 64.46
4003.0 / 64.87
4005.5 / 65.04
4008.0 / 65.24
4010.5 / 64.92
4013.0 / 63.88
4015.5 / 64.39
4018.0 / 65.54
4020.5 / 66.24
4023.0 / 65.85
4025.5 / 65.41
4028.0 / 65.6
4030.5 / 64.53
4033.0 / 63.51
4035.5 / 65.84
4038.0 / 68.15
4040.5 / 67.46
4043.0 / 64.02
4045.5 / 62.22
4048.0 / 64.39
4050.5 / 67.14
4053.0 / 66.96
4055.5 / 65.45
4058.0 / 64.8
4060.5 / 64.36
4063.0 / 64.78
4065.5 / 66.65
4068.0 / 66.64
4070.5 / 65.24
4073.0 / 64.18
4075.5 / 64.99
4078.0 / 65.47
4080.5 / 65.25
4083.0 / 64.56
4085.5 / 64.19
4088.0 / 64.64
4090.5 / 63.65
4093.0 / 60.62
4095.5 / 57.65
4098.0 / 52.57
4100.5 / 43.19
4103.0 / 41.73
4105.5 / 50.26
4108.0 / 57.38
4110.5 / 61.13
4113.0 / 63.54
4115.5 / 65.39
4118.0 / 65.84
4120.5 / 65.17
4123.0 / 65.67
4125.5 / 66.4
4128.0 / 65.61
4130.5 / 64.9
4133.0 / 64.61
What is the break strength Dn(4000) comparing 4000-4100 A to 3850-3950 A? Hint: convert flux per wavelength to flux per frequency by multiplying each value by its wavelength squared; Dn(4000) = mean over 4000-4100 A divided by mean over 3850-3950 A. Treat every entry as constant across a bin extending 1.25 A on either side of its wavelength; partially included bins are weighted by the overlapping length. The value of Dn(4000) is 1.14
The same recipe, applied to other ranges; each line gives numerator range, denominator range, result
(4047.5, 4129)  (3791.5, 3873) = 1.19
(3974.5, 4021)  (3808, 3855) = 1.18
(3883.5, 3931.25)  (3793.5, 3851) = 1.08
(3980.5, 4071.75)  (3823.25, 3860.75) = 1.23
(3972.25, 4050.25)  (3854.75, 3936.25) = 1.13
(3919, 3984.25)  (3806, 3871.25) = 1.02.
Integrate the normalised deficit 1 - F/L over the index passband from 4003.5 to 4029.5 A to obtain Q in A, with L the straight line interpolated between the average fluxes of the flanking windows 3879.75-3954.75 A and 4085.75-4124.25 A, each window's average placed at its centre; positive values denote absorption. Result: -2.6 A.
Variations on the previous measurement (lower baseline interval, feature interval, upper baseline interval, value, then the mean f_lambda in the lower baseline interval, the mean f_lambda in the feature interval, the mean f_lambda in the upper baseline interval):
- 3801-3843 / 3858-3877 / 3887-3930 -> -1.5 A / 58.6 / 64.3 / 60.6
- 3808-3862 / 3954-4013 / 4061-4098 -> 2.0 A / 59.9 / 60.2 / 63.8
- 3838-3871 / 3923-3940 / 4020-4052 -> 2.1 A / 62.5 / 56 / 65.4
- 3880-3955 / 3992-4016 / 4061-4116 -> -1.7 A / 60.1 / 64.6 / 60.6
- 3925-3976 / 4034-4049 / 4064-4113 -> -1.6 A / 57.2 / 65.3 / 60.1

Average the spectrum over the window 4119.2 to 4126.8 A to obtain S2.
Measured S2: 65.7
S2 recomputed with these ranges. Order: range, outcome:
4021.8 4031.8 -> 65.3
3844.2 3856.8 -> 63.8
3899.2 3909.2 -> 64.2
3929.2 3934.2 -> 47.1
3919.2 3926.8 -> 62.9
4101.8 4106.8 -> 46.2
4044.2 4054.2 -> 65.2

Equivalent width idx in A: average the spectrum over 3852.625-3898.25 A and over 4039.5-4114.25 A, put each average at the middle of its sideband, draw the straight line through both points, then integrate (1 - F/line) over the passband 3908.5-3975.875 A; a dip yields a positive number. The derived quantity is 1.2 A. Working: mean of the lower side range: 59.5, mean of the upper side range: 61.8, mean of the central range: 59.2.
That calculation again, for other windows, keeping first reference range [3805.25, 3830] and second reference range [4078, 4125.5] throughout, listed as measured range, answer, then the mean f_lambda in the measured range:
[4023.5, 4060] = -2.9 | 65.4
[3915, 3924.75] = -0.4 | 64.3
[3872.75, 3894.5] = 2.4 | 55.5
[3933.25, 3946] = 0.4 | 60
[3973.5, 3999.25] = -0.9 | 63.3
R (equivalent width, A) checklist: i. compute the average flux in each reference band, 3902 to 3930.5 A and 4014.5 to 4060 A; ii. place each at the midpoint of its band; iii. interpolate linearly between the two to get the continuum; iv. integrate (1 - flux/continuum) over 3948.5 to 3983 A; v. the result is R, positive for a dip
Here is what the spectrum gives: 3.83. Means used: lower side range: 63.8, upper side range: 65.4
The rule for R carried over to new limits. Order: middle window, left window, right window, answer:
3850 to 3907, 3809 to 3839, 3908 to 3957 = -0.15 A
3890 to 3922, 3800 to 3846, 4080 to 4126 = -1.71 A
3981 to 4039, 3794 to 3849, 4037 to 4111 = -3.83 A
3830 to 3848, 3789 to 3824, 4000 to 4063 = 2.24 A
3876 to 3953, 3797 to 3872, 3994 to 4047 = 2.59 A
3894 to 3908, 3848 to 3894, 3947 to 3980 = -0.71 A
